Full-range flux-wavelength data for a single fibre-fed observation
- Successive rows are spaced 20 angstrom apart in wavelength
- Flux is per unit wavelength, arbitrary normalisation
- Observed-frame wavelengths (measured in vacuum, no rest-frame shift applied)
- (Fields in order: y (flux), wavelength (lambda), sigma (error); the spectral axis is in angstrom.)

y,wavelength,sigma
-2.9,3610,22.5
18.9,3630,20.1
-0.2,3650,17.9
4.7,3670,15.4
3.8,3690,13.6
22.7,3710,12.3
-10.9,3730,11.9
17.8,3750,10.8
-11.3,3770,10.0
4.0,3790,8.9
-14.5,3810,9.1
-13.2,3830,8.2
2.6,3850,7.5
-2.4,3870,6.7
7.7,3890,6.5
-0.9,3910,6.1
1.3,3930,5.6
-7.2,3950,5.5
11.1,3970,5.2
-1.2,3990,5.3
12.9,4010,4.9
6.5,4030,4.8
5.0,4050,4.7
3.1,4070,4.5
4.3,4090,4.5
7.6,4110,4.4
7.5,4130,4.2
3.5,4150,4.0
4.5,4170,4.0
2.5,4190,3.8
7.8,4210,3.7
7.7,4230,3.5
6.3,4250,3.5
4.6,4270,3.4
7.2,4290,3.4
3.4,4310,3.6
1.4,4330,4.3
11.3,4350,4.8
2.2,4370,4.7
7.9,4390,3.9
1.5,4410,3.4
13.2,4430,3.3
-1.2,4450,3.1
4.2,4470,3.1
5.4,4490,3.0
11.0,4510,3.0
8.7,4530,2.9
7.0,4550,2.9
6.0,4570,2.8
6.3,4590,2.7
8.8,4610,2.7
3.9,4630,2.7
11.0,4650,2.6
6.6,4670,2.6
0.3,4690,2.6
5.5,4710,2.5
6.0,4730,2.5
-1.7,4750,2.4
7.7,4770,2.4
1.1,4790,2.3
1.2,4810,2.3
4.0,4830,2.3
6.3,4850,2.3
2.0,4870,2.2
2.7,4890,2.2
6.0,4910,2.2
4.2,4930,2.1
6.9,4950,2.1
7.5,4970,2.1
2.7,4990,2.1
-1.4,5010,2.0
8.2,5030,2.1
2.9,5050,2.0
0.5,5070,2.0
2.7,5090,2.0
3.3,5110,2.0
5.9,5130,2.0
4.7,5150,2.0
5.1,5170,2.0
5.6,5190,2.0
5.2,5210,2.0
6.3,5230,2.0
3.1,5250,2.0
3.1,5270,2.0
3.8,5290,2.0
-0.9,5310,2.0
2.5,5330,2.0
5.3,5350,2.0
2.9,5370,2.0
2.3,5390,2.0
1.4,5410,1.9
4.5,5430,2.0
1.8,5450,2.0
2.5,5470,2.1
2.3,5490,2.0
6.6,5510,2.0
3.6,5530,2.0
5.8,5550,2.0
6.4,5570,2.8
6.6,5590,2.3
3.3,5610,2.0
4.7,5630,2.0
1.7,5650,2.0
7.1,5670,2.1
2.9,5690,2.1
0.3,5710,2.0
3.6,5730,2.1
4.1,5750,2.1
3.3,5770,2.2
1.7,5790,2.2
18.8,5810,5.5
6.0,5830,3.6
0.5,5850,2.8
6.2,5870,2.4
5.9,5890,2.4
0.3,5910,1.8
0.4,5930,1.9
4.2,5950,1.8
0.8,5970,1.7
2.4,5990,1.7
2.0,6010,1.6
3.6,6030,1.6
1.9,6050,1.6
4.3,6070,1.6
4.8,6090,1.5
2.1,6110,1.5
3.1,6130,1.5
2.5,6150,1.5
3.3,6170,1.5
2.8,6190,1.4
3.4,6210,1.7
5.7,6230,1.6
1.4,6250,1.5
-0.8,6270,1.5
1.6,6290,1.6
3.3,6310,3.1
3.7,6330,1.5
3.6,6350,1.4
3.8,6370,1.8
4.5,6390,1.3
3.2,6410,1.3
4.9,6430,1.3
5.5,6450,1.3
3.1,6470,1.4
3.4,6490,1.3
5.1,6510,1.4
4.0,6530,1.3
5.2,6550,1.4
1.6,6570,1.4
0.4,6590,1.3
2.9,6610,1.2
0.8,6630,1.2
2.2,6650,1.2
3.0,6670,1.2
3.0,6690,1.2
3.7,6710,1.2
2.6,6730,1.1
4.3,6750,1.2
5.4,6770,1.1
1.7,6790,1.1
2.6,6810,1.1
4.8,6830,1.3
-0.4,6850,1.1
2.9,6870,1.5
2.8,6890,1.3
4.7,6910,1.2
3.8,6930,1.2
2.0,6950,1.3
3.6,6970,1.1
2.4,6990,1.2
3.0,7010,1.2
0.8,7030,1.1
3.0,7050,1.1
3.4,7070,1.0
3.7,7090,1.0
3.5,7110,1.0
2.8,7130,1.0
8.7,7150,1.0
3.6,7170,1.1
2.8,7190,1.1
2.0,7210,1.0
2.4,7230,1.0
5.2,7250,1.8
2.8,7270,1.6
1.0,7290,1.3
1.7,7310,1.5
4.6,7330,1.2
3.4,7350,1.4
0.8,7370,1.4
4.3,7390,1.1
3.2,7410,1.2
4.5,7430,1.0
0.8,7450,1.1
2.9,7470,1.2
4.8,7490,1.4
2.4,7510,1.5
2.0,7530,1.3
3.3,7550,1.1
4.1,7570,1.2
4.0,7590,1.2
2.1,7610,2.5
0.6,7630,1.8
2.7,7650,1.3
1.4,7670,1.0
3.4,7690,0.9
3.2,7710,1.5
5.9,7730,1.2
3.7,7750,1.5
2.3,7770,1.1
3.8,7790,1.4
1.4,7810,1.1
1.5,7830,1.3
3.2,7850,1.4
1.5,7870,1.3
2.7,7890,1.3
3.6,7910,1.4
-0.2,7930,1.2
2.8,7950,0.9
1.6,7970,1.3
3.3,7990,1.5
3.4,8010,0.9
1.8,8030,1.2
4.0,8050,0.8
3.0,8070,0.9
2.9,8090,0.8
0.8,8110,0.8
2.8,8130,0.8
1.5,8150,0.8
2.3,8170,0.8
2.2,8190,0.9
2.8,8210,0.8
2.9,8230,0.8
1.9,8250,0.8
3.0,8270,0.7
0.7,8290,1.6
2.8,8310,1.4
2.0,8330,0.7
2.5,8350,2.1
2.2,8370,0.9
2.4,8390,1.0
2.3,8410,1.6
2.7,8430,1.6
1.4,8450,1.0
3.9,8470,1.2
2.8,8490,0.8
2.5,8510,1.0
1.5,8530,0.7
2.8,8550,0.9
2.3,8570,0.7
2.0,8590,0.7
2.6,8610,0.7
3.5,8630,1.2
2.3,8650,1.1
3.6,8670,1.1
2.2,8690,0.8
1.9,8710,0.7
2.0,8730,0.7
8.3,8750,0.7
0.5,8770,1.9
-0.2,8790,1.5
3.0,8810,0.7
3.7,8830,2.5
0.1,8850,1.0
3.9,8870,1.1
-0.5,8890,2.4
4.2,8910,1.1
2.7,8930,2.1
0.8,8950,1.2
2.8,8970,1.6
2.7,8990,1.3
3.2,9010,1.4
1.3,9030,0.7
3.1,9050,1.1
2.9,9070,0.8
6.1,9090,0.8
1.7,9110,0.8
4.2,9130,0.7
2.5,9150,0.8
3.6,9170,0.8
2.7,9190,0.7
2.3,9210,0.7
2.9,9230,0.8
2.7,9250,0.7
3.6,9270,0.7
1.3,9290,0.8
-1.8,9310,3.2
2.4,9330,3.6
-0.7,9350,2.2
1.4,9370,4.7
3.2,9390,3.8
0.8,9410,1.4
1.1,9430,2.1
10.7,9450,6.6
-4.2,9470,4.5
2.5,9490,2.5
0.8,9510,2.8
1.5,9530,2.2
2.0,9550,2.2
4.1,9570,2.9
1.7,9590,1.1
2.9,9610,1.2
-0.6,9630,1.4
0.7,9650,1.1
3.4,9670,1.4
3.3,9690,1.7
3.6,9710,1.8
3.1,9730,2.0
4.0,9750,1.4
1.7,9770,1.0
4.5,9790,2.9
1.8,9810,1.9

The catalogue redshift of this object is 0.75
